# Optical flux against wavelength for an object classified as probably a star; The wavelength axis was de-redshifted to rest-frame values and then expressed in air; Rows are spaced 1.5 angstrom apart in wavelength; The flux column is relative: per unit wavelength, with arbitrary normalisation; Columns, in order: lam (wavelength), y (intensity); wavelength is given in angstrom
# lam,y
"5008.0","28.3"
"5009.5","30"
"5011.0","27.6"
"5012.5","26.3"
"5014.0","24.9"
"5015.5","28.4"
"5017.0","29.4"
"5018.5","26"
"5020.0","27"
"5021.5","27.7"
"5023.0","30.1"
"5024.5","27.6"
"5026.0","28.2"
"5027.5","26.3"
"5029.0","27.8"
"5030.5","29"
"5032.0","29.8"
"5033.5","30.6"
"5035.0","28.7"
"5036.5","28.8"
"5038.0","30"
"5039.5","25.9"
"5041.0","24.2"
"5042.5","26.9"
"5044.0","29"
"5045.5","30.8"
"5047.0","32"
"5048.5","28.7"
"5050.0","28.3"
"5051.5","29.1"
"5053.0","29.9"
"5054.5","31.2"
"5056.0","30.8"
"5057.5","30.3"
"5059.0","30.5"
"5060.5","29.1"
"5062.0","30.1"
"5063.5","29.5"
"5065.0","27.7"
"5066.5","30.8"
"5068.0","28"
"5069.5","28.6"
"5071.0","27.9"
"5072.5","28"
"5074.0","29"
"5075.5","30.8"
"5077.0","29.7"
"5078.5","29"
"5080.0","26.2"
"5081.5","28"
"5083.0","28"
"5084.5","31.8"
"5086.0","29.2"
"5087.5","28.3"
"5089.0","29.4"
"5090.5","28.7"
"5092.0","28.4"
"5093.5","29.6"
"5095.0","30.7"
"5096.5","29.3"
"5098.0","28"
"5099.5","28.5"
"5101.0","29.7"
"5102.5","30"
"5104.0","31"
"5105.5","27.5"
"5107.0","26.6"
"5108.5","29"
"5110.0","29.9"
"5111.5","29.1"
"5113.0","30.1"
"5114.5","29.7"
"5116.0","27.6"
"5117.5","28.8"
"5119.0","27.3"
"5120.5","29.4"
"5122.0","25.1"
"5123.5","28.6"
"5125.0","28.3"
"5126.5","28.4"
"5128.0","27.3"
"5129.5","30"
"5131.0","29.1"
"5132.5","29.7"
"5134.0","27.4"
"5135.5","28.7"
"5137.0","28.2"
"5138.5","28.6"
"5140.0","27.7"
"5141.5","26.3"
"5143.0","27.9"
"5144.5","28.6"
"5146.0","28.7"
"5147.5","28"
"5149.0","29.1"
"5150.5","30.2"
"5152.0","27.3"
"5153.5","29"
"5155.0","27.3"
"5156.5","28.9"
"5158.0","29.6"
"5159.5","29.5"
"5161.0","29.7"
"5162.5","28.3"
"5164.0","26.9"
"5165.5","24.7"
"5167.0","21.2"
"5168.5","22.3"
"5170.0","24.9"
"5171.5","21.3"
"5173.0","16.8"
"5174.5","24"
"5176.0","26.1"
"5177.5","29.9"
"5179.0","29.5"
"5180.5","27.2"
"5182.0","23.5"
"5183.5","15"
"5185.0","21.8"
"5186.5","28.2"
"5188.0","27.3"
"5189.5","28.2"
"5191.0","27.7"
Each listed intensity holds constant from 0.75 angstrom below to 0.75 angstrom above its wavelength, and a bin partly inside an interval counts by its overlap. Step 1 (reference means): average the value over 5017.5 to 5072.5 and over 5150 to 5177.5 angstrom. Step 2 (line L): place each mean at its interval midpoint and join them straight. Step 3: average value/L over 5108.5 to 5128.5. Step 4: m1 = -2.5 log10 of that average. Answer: -0.053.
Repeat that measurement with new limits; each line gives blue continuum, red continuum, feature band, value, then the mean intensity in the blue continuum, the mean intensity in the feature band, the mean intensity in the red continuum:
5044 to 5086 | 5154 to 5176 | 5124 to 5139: -0.07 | 29.4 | 28.6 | 25.5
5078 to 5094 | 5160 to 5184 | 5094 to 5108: -0.04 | 28.8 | 29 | 24.6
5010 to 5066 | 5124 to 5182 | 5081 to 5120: -0.04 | 28.6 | 29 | 27.2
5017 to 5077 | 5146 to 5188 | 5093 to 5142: -0.06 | 28.9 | 28.6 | 26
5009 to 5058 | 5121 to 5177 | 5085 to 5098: -0.05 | 28.5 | 29.2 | 27.1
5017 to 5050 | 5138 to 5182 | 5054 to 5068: -0.07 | 28.4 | 29.9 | 26.8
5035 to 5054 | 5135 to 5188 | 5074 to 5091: -0.04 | 28.7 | 29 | 26.4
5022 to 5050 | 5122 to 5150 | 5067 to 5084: 0.00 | 28.6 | 28.6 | 28.3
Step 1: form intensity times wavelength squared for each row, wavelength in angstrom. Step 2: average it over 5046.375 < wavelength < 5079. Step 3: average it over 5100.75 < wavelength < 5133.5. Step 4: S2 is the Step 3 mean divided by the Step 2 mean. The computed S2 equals 0.99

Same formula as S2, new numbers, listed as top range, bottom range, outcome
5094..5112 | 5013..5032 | 1.08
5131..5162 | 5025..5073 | 1.02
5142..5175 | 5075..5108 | 0.94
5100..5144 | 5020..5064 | 1.02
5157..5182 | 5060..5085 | 0.92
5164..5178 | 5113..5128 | 0.85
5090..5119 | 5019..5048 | 1.05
